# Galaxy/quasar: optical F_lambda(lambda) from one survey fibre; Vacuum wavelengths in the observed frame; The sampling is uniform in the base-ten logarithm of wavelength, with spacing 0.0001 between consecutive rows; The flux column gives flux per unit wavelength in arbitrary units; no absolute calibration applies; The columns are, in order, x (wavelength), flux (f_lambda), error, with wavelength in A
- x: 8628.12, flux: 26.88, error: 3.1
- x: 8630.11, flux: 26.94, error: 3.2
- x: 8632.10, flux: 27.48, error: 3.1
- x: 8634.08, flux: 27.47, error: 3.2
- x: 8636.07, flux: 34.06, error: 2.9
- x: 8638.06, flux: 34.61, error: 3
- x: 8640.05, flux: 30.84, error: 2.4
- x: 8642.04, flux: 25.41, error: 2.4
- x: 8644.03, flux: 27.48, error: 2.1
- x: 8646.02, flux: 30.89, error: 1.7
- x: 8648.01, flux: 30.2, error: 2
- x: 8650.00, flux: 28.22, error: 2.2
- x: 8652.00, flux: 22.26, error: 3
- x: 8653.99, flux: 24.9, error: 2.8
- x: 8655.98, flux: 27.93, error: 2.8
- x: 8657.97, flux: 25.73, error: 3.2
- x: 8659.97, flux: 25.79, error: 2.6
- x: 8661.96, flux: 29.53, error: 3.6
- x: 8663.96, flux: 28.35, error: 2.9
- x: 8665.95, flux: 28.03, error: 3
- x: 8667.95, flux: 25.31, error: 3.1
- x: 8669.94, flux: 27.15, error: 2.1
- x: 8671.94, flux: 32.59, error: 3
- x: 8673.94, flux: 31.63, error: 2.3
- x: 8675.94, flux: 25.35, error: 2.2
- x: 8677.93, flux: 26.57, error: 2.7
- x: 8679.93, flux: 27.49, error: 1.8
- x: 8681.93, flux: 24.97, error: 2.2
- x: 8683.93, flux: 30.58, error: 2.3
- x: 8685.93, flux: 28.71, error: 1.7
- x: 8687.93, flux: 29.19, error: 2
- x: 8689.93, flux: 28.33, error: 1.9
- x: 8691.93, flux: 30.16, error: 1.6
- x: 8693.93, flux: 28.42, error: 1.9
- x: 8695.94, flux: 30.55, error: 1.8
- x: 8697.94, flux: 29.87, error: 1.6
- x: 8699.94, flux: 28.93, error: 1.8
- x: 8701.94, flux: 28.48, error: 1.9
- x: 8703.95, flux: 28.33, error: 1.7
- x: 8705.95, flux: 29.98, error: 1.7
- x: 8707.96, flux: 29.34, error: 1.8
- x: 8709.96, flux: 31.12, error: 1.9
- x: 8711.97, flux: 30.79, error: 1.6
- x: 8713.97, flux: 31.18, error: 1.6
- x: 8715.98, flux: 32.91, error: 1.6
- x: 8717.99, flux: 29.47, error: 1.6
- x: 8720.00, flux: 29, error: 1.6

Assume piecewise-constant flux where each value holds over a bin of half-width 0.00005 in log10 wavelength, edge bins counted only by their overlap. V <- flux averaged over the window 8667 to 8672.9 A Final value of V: 28.4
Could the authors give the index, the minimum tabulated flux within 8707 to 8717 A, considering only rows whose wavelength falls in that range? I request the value 29.34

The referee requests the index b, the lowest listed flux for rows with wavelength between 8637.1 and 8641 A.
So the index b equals 30.84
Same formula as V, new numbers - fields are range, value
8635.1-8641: 33.2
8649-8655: 25.1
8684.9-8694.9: 29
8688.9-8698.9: 29.5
